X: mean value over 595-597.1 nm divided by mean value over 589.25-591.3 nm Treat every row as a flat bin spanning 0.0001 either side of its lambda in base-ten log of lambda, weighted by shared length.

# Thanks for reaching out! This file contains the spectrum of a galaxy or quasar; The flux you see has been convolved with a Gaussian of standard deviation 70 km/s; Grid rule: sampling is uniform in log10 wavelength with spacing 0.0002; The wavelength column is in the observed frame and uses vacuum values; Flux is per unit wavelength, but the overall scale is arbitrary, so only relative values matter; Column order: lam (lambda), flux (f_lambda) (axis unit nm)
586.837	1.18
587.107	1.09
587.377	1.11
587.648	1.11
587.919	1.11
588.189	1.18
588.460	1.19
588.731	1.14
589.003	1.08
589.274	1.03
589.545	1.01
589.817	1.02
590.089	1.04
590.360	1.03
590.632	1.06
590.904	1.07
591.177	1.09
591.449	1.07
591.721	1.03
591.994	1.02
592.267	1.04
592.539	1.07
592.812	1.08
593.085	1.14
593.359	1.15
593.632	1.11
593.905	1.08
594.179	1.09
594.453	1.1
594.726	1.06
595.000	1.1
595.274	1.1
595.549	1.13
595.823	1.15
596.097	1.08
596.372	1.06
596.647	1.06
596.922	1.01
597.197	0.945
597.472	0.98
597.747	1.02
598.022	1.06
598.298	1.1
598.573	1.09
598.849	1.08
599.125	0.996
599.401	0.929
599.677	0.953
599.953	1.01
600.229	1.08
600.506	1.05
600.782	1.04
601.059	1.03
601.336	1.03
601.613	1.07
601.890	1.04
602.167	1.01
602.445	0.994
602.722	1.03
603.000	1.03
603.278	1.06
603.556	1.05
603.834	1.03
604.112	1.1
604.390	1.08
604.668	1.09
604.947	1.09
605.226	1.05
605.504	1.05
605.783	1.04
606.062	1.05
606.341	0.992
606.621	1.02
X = 1.04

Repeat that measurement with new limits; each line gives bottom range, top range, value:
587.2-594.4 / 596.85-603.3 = 0.95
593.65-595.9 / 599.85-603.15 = 0.94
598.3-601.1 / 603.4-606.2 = 1.03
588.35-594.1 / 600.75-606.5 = 0.97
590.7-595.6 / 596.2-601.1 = 0.95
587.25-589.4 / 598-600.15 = 0.92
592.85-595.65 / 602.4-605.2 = 0.96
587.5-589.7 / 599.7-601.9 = 0.94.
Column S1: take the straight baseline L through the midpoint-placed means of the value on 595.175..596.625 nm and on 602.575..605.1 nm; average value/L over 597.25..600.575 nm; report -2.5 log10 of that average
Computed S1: 0.06 mag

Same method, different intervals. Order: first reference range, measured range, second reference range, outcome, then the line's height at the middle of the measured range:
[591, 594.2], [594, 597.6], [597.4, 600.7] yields -0.01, 1.06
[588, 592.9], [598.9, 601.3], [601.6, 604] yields 0.03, 1.04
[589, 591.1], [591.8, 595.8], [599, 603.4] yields -0.06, 1.03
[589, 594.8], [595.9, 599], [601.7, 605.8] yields 0.01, 1.06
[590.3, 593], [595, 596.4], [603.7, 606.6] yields -0.05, 1.06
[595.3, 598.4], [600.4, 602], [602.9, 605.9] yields 0.02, 1.06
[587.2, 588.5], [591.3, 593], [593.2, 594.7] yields 0.06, 1.11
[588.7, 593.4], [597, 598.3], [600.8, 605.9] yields 0.04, 1.05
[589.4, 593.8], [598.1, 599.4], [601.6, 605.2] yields 0.01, 1.06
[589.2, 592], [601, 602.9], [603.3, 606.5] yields 0.03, 1.05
